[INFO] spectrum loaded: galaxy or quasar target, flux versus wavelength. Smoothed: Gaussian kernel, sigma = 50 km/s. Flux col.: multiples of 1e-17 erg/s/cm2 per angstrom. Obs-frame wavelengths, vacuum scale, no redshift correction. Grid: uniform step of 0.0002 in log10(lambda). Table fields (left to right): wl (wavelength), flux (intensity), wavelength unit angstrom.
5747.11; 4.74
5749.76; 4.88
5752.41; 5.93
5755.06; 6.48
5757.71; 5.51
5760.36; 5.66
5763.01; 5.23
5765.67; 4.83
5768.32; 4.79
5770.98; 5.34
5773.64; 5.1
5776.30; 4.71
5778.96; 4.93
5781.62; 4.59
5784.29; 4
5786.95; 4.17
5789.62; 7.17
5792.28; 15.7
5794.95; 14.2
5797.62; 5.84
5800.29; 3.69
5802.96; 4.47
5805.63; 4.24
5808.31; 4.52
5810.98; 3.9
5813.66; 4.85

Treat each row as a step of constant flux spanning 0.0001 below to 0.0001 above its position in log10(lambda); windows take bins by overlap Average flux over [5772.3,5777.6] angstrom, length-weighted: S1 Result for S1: 4.9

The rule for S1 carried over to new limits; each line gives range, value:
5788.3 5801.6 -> 9.33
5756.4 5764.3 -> 5.47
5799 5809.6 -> 4.23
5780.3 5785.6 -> 4.29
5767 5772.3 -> 5.06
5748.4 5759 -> 5.7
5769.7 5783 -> 4.93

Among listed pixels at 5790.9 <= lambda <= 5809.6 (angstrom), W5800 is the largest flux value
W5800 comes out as 15.7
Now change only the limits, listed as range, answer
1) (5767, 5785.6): 5.34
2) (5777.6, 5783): 4.93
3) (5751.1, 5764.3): 6.48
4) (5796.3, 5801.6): 5.84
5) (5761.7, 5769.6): 5.23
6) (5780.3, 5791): 7.17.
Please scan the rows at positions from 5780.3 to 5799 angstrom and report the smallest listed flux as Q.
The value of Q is 4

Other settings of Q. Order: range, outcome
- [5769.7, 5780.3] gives 4.71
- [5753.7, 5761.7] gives 5.51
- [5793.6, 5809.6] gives 3.69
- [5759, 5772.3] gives 4.79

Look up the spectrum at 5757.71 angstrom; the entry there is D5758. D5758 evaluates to 5.51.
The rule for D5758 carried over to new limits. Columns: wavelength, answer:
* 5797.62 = 5.84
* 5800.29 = 3.69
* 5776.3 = 4.71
